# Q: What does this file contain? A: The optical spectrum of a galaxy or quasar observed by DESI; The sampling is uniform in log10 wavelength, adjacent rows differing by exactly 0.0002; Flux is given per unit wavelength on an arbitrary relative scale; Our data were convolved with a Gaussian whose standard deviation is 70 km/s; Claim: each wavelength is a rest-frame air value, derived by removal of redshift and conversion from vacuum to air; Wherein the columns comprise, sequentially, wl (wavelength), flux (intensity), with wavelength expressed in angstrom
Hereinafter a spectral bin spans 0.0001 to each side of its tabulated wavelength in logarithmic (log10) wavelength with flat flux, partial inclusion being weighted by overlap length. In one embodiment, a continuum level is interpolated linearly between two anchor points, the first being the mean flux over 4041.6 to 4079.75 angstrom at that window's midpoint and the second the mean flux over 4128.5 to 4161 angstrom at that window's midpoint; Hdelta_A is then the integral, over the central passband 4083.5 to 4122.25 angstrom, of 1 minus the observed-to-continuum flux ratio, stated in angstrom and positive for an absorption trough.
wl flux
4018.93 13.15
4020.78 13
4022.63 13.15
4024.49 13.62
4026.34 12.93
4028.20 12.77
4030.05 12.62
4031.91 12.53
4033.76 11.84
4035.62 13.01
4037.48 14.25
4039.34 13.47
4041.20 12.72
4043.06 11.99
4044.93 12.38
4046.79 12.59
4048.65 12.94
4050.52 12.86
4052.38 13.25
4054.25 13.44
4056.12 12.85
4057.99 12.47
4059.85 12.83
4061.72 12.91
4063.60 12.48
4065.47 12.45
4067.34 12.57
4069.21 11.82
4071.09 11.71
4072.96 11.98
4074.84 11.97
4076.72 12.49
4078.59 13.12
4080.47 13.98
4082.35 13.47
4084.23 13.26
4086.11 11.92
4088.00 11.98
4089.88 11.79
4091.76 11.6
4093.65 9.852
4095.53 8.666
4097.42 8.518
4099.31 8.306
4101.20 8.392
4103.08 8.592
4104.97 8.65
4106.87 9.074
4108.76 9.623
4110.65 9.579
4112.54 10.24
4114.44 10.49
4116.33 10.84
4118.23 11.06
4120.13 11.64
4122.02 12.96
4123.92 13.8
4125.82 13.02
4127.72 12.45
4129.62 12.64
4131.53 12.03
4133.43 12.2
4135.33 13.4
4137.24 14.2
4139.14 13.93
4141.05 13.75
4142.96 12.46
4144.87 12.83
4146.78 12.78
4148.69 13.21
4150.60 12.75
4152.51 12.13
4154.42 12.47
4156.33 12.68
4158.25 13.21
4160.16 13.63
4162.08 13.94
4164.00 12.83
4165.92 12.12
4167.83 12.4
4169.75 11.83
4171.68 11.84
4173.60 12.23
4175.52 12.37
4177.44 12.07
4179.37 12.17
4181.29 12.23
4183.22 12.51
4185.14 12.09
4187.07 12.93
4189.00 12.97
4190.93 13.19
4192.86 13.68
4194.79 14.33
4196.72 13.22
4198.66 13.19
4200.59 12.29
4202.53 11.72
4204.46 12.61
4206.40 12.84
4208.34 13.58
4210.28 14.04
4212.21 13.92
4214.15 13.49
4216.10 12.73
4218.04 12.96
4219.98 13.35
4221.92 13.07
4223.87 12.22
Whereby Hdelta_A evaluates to 7.6 angstrom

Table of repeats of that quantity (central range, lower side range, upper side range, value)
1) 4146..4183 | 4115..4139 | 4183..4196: 0.9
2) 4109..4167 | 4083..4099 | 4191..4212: -3.0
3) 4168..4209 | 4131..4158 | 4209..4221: 1.8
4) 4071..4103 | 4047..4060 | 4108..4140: 3.2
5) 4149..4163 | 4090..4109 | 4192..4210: -2.0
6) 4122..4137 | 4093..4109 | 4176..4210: -4.2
